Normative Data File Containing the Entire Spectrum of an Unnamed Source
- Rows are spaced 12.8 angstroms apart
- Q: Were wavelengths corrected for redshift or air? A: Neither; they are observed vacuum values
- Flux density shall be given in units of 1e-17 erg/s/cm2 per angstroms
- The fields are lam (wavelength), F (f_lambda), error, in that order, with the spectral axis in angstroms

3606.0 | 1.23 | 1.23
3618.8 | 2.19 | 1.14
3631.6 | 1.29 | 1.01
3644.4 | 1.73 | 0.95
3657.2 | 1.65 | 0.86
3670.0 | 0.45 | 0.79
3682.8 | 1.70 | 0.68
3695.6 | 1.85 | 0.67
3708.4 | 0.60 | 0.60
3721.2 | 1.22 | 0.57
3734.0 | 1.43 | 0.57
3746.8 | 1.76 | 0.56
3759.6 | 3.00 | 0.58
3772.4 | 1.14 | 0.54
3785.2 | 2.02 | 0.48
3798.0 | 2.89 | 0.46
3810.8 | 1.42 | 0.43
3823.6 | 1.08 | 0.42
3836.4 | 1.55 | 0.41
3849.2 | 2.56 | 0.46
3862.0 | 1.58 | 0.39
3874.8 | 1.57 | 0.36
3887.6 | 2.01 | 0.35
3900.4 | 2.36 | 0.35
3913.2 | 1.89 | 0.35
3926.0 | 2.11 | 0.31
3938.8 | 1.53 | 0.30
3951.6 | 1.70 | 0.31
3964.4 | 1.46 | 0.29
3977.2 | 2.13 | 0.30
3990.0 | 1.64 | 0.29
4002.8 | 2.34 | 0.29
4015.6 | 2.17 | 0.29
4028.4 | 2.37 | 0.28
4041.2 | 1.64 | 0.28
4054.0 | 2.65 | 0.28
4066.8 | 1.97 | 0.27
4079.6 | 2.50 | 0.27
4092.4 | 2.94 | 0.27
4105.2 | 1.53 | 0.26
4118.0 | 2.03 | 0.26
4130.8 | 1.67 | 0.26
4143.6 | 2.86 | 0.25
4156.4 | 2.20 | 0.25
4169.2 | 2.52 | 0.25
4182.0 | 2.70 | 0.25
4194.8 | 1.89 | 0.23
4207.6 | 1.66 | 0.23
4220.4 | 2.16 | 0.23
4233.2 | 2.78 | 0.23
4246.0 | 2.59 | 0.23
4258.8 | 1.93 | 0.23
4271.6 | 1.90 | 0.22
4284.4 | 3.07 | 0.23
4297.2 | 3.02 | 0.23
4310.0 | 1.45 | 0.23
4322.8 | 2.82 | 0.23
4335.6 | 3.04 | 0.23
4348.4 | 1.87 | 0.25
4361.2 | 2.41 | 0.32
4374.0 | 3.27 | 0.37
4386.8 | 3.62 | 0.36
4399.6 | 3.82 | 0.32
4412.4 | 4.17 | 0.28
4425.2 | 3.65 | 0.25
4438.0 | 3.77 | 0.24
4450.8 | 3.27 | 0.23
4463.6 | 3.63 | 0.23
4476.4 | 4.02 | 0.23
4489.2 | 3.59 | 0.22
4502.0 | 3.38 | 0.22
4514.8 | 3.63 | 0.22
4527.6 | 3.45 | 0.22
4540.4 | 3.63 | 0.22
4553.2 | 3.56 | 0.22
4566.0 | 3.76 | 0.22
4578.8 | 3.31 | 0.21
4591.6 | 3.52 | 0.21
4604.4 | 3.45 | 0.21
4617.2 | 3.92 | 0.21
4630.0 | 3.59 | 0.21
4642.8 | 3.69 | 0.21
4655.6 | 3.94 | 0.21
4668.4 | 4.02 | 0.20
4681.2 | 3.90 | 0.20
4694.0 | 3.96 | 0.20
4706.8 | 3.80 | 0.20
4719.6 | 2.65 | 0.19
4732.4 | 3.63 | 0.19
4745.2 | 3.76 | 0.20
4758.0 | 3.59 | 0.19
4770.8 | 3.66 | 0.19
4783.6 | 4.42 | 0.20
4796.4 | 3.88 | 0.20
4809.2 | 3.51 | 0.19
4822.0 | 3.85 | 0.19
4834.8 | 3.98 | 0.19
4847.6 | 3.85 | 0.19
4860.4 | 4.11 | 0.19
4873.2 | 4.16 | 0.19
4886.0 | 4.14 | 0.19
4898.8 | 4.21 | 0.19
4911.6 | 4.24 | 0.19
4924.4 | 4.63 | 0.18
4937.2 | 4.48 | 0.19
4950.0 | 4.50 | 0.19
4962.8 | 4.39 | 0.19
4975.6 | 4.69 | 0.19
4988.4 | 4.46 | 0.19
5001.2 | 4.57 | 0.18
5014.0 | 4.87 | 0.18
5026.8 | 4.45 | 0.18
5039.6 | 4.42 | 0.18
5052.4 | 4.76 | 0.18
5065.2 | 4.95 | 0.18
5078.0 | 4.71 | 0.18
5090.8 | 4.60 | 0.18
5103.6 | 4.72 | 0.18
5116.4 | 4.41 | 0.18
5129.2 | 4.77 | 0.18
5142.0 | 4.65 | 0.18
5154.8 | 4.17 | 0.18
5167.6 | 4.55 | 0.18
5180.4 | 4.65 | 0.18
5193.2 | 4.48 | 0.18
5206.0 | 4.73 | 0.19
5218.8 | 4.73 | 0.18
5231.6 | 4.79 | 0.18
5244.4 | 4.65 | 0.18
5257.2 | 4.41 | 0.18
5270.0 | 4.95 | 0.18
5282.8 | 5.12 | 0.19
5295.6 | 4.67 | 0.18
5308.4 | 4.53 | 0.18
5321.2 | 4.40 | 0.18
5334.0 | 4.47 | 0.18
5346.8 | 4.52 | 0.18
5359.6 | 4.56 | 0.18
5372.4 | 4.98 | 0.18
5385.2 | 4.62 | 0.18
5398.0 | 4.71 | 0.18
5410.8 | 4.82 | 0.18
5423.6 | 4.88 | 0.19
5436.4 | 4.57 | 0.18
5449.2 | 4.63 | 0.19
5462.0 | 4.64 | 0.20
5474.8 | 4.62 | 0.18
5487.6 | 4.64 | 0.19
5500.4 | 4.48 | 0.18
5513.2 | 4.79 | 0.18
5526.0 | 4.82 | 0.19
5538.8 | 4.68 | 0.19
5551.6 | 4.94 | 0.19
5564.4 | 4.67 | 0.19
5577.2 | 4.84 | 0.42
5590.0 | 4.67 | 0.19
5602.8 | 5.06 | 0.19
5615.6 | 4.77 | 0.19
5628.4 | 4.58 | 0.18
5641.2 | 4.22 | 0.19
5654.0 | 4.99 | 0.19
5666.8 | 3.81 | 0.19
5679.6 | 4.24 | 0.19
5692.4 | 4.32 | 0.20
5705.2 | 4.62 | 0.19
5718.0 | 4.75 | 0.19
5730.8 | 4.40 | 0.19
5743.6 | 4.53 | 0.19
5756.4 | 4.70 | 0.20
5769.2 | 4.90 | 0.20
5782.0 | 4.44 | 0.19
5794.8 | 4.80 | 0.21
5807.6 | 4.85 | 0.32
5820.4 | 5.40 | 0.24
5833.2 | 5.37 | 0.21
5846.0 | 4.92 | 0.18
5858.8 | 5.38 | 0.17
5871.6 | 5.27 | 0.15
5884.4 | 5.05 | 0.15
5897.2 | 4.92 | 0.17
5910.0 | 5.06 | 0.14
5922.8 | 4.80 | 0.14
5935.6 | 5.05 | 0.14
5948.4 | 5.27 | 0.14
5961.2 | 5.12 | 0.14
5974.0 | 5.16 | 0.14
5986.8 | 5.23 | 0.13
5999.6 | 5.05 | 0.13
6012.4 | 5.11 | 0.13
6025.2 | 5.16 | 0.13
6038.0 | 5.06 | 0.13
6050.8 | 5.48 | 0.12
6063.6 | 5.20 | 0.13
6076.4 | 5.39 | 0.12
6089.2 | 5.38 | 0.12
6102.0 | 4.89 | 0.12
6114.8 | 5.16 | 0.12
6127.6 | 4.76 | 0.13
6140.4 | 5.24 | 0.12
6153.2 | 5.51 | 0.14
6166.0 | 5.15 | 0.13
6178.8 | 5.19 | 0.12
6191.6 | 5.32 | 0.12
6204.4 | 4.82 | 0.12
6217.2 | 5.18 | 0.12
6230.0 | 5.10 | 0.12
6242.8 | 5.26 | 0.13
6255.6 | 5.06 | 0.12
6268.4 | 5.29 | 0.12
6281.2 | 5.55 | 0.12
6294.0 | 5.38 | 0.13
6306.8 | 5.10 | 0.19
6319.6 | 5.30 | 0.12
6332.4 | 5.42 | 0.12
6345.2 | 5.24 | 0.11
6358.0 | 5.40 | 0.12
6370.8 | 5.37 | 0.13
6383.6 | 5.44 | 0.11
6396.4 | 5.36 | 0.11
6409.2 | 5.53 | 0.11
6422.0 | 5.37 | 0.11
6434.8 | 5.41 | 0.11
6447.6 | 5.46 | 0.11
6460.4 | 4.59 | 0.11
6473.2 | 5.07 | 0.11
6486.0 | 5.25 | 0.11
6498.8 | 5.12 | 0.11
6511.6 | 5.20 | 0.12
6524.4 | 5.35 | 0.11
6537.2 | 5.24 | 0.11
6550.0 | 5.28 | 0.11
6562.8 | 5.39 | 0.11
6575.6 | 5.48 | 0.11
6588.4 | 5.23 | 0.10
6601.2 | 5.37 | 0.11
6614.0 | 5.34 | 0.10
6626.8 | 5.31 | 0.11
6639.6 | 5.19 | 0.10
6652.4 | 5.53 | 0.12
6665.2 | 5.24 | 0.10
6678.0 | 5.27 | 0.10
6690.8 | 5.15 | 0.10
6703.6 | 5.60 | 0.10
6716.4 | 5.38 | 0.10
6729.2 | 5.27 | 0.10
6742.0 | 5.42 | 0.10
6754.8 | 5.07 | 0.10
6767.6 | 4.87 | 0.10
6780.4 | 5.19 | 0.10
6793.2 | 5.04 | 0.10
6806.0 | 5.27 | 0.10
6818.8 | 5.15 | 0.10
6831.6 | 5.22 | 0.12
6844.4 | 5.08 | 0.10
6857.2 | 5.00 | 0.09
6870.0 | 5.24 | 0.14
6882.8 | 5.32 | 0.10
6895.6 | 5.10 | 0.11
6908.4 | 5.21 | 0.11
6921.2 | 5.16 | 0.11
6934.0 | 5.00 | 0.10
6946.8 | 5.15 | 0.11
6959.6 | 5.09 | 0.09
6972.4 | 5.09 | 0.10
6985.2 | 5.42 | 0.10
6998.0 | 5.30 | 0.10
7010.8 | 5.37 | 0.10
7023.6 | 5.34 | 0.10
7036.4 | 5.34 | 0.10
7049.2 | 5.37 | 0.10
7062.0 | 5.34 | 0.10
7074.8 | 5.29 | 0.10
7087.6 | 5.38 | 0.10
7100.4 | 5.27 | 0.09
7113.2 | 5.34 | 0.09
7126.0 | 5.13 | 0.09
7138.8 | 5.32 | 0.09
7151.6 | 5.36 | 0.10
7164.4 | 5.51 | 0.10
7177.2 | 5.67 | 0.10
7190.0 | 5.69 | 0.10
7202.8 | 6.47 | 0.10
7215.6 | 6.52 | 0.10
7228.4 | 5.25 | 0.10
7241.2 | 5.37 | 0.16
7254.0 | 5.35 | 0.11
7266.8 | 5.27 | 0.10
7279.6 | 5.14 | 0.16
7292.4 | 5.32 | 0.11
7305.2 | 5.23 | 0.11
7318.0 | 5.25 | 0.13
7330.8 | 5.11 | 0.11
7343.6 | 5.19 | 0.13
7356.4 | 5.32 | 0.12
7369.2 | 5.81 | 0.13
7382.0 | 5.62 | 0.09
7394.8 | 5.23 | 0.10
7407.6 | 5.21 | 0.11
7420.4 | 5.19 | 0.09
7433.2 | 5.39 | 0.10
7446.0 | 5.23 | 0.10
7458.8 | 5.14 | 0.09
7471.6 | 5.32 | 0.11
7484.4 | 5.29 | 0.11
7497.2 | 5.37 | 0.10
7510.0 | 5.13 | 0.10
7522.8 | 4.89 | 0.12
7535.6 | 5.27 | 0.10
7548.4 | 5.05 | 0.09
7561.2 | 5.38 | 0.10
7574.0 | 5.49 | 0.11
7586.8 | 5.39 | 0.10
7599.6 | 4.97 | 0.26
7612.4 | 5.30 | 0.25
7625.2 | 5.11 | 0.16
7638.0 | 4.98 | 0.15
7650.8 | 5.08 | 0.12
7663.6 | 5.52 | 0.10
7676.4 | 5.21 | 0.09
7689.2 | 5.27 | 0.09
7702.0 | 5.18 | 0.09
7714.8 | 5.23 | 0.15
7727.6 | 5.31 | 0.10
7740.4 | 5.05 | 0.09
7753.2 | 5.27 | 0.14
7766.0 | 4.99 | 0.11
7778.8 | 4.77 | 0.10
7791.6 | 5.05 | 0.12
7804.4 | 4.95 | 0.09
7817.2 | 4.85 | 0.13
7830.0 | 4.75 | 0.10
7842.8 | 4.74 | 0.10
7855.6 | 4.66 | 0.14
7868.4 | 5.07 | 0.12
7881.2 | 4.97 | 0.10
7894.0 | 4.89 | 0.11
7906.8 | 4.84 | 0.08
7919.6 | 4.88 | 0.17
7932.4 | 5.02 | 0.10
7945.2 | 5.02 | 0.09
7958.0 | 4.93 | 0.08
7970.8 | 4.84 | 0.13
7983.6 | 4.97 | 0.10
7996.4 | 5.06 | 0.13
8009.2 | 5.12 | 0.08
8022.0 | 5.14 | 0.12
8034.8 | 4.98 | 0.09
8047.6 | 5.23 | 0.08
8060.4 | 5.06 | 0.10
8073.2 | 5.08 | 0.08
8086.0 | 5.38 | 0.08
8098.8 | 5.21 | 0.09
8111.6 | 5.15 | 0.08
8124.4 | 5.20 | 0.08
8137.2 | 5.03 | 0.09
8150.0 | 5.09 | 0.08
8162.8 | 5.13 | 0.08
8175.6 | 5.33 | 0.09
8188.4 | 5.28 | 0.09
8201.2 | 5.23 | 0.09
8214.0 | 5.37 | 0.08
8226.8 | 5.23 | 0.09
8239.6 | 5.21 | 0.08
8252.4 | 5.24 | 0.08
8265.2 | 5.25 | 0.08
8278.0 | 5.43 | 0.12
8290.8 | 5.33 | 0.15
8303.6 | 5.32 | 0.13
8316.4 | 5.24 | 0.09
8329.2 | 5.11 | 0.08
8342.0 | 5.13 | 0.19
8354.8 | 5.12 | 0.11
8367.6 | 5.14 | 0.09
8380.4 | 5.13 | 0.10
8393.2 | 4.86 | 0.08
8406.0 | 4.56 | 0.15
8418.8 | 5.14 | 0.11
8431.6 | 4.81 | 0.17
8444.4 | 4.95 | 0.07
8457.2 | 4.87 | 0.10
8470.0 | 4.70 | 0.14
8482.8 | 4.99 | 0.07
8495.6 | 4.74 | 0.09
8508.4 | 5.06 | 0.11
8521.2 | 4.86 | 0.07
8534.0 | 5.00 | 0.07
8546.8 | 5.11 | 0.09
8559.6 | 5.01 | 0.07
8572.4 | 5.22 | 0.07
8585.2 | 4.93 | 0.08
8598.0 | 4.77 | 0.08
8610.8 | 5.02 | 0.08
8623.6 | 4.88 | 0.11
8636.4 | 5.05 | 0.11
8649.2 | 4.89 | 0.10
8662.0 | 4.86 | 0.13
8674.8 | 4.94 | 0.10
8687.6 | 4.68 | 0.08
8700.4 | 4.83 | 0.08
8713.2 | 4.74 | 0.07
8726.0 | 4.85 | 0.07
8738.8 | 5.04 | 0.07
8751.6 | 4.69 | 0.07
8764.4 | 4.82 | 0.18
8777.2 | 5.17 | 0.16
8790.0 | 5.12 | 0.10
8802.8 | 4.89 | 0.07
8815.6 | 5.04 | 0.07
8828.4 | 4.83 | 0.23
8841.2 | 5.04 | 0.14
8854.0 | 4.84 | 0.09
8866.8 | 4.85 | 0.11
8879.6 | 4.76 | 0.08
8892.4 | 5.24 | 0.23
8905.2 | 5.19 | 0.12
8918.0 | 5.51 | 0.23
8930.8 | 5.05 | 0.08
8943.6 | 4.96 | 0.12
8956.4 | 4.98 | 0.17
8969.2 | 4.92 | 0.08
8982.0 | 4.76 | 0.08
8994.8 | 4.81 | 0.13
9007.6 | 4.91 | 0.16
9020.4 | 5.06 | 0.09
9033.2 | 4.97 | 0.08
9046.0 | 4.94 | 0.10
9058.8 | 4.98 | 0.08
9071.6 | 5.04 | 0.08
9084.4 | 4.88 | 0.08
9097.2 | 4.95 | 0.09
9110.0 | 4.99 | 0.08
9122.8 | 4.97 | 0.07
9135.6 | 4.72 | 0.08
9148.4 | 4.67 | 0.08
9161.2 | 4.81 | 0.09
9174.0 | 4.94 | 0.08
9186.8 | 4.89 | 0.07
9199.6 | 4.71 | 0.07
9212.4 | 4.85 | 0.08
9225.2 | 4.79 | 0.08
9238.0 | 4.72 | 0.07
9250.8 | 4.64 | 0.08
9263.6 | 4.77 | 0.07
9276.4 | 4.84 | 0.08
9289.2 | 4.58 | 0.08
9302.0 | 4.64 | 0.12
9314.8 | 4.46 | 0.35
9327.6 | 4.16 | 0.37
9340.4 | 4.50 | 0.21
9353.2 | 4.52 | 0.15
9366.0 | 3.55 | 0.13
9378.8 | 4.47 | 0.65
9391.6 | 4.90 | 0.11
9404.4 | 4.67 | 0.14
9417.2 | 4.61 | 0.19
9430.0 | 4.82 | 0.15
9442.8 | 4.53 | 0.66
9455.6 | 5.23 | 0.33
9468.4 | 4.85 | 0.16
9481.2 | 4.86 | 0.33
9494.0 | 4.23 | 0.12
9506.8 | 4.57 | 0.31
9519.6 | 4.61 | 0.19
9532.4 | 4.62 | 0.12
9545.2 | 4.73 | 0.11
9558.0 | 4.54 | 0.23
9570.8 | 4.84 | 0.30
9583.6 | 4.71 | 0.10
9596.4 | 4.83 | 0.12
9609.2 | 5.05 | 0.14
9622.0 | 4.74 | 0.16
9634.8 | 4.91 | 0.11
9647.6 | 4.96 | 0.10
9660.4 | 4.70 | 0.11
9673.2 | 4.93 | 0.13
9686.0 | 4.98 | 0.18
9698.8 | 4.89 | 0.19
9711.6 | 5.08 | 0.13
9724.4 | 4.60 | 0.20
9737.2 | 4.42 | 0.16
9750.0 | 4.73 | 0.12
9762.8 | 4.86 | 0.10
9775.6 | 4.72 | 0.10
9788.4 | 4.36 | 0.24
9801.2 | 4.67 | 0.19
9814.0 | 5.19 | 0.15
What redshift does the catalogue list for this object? 0.096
